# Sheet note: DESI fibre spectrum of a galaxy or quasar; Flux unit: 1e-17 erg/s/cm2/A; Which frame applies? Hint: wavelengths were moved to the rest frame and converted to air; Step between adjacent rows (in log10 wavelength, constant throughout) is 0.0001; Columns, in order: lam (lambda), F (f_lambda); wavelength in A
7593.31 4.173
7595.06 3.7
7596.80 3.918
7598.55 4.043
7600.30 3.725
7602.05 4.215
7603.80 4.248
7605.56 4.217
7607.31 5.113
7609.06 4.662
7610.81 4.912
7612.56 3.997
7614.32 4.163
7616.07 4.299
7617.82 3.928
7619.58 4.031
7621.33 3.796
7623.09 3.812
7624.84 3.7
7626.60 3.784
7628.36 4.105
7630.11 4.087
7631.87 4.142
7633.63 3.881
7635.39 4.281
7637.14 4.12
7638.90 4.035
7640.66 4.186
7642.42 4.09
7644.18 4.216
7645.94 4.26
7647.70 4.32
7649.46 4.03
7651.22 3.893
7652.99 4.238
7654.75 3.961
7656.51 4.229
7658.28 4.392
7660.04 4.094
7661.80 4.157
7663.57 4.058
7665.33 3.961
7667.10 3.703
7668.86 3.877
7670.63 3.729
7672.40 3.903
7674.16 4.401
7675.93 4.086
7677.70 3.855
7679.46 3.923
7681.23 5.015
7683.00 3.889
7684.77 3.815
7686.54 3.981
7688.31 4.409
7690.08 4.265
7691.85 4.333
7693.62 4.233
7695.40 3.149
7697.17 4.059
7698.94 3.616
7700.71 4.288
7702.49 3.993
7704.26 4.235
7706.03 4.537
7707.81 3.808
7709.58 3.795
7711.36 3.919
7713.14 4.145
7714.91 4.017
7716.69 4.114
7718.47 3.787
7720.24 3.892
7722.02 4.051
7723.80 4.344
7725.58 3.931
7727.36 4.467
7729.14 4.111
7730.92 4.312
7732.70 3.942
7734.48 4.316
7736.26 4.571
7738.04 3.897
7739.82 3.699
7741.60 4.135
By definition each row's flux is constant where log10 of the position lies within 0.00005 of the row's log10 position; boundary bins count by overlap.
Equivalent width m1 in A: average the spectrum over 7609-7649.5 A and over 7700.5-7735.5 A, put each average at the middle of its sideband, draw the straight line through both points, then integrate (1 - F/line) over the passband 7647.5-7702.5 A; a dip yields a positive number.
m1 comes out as 0.6 A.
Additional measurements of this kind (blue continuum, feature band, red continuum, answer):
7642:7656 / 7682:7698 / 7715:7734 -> 0.3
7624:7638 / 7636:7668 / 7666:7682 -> -0.6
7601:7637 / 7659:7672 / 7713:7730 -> 0.6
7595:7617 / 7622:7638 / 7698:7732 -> 0.9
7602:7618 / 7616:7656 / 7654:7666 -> 2.0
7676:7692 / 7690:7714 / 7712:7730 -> 0.6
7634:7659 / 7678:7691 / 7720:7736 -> 0.0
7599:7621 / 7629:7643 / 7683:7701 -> 0.3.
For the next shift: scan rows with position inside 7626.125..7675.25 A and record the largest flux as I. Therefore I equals 4.401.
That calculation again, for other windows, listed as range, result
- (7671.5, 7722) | 5.015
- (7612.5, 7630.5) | 4.299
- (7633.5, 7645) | 4.281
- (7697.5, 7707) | 4.537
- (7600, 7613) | 5.113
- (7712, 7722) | 4.145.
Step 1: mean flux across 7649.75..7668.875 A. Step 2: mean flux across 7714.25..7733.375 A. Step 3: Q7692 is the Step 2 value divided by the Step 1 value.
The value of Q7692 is 1.0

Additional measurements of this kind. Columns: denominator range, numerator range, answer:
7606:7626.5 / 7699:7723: 0.96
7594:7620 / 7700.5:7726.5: 0.96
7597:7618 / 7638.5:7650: 0.97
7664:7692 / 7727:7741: 1.02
